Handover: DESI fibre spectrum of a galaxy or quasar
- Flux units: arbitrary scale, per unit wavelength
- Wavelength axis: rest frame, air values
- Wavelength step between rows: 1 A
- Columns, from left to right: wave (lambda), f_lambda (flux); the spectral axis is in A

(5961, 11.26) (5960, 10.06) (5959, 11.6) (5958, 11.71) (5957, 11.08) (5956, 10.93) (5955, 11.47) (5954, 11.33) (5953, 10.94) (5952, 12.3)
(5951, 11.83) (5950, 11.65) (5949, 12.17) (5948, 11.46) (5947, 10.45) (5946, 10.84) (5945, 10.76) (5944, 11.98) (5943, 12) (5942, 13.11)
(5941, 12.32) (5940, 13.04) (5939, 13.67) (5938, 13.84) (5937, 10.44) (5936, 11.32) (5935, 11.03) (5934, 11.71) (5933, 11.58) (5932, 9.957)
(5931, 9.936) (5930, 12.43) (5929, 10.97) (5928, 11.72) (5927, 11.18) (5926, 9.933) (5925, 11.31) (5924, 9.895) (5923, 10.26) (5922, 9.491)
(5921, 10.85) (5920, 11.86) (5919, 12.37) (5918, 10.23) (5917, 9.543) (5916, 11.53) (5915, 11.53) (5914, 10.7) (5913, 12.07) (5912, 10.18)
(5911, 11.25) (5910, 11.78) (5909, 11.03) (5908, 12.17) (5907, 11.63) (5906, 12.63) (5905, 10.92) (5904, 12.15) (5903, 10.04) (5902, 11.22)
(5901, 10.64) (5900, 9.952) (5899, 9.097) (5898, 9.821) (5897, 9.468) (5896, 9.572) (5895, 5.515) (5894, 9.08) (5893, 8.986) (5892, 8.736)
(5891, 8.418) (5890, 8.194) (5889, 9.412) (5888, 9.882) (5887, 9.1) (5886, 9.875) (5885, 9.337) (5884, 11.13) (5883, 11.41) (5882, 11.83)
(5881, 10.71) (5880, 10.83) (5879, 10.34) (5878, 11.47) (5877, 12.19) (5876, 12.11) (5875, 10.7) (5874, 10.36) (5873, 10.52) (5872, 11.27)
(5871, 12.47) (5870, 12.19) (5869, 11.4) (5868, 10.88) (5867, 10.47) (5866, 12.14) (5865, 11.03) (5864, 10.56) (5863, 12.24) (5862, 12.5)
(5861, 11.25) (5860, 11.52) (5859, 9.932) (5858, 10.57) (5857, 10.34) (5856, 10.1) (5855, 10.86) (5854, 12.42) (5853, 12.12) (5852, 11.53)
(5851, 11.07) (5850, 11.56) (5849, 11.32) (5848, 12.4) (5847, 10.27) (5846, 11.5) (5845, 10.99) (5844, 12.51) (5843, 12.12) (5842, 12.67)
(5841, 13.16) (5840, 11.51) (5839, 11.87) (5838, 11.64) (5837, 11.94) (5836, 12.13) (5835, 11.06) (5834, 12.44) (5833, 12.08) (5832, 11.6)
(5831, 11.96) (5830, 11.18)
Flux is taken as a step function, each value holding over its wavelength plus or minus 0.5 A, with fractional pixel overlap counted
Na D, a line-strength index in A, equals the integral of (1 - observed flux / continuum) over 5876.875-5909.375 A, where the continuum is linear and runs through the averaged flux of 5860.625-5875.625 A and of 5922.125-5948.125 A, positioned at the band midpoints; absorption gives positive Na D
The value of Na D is 3.4 A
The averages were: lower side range 11.3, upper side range 11.4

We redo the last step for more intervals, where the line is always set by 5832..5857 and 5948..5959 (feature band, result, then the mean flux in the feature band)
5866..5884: 0.6 A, 11.3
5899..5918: 0.8 A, 11.1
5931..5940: -0.1 A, 11.7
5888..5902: 3.0 A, 9.1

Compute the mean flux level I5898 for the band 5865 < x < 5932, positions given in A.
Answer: 10.6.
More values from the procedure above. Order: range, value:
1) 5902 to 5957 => 11.4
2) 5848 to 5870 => 11.3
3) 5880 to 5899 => 9.5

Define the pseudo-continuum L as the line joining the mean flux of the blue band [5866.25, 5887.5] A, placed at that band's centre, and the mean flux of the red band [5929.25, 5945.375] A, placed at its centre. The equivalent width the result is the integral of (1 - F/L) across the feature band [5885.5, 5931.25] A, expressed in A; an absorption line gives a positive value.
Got 4.11 A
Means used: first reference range 11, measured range 10.4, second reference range 11.8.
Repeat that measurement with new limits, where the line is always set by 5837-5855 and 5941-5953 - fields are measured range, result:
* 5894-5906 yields 1.8 A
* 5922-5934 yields 0.9 A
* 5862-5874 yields 0.4 A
